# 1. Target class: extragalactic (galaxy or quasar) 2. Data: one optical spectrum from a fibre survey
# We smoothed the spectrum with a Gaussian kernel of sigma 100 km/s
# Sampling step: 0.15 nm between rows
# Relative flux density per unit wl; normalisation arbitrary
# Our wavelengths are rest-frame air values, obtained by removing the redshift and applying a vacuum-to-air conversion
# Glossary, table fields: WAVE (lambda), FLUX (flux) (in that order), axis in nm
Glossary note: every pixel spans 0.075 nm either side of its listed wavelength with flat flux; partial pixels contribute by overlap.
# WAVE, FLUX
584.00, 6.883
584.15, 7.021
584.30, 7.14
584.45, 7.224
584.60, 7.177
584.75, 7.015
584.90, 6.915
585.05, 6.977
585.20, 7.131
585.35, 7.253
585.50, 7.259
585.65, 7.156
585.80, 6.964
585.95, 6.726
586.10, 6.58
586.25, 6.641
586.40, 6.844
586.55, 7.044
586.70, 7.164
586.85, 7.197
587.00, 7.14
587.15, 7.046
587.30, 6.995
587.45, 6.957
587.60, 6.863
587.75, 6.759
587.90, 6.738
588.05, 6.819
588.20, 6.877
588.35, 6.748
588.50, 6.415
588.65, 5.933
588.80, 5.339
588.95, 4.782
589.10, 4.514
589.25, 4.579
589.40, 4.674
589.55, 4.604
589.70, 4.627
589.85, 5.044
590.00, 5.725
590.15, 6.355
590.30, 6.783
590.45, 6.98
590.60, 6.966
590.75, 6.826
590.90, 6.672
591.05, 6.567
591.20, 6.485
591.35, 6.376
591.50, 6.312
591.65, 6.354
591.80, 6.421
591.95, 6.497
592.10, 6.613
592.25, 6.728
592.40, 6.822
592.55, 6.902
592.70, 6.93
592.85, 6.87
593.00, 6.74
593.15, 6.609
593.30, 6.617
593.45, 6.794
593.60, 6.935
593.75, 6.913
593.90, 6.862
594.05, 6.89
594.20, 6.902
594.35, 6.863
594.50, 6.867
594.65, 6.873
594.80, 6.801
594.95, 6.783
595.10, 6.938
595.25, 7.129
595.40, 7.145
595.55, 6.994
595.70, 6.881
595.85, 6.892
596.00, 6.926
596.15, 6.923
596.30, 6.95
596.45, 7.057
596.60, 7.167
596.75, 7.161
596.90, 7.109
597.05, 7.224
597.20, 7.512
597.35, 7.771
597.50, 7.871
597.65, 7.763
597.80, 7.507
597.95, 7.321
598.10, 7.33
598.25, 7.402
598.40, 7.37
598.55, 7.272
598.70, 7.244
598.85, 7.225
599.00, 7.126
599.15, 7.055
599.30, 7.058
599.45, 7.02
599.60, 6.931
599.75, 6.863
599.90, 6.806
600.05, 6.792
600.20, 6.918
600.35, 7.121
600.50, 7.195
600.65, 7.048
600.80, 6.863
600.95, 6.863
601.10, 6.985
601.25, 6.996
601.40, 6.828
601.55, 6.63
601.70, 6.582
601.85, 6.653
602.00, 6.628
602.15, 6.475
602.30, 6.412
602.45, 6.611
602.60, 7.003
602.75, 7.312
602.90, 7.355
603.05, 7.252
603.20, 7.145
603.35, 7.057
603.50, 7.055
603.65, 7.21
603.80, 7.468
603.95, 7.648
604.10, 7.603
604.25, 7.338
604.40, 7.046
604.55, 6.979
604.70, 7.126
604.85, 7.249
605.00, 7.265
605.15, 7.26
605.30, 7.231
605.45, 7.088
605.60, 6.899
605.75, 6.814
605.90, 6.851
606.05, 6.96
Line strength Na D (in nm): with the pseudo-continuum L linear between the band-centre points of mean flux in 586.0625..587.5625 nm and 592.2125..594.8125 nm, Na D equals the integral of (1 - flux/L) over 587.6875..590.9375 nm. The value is 0.46 nm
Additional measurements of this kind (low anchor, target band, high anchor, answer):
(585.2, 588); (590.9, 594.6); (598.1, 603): 0.14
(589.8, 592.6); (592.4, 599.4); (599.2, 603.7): -0.39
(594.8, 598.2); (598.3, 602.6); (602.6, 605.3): 0.18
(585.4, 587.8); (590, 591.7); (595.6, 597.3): 0.11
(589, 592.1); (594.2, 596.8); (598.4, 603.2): -0.21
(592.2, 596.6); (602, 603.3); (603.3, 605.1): 0.05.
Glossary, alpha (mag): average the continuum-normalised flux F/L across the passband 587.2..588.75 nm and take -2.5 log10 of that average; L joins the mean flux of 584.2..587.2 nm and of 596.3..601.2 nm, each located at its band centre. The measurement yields 0.06 mag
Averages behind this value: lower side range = 7.03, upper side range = 7.18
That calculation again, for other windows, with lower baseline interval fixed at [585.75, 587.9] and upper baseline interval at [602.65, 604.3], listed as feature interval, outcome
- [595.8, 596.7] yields 0.02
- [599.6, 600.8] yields 0.04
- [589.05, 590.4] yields 0.31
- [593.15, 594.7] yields 0.04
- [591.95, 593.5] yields 0.05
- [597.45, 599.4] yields -0.02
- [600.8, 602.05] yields 0.07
